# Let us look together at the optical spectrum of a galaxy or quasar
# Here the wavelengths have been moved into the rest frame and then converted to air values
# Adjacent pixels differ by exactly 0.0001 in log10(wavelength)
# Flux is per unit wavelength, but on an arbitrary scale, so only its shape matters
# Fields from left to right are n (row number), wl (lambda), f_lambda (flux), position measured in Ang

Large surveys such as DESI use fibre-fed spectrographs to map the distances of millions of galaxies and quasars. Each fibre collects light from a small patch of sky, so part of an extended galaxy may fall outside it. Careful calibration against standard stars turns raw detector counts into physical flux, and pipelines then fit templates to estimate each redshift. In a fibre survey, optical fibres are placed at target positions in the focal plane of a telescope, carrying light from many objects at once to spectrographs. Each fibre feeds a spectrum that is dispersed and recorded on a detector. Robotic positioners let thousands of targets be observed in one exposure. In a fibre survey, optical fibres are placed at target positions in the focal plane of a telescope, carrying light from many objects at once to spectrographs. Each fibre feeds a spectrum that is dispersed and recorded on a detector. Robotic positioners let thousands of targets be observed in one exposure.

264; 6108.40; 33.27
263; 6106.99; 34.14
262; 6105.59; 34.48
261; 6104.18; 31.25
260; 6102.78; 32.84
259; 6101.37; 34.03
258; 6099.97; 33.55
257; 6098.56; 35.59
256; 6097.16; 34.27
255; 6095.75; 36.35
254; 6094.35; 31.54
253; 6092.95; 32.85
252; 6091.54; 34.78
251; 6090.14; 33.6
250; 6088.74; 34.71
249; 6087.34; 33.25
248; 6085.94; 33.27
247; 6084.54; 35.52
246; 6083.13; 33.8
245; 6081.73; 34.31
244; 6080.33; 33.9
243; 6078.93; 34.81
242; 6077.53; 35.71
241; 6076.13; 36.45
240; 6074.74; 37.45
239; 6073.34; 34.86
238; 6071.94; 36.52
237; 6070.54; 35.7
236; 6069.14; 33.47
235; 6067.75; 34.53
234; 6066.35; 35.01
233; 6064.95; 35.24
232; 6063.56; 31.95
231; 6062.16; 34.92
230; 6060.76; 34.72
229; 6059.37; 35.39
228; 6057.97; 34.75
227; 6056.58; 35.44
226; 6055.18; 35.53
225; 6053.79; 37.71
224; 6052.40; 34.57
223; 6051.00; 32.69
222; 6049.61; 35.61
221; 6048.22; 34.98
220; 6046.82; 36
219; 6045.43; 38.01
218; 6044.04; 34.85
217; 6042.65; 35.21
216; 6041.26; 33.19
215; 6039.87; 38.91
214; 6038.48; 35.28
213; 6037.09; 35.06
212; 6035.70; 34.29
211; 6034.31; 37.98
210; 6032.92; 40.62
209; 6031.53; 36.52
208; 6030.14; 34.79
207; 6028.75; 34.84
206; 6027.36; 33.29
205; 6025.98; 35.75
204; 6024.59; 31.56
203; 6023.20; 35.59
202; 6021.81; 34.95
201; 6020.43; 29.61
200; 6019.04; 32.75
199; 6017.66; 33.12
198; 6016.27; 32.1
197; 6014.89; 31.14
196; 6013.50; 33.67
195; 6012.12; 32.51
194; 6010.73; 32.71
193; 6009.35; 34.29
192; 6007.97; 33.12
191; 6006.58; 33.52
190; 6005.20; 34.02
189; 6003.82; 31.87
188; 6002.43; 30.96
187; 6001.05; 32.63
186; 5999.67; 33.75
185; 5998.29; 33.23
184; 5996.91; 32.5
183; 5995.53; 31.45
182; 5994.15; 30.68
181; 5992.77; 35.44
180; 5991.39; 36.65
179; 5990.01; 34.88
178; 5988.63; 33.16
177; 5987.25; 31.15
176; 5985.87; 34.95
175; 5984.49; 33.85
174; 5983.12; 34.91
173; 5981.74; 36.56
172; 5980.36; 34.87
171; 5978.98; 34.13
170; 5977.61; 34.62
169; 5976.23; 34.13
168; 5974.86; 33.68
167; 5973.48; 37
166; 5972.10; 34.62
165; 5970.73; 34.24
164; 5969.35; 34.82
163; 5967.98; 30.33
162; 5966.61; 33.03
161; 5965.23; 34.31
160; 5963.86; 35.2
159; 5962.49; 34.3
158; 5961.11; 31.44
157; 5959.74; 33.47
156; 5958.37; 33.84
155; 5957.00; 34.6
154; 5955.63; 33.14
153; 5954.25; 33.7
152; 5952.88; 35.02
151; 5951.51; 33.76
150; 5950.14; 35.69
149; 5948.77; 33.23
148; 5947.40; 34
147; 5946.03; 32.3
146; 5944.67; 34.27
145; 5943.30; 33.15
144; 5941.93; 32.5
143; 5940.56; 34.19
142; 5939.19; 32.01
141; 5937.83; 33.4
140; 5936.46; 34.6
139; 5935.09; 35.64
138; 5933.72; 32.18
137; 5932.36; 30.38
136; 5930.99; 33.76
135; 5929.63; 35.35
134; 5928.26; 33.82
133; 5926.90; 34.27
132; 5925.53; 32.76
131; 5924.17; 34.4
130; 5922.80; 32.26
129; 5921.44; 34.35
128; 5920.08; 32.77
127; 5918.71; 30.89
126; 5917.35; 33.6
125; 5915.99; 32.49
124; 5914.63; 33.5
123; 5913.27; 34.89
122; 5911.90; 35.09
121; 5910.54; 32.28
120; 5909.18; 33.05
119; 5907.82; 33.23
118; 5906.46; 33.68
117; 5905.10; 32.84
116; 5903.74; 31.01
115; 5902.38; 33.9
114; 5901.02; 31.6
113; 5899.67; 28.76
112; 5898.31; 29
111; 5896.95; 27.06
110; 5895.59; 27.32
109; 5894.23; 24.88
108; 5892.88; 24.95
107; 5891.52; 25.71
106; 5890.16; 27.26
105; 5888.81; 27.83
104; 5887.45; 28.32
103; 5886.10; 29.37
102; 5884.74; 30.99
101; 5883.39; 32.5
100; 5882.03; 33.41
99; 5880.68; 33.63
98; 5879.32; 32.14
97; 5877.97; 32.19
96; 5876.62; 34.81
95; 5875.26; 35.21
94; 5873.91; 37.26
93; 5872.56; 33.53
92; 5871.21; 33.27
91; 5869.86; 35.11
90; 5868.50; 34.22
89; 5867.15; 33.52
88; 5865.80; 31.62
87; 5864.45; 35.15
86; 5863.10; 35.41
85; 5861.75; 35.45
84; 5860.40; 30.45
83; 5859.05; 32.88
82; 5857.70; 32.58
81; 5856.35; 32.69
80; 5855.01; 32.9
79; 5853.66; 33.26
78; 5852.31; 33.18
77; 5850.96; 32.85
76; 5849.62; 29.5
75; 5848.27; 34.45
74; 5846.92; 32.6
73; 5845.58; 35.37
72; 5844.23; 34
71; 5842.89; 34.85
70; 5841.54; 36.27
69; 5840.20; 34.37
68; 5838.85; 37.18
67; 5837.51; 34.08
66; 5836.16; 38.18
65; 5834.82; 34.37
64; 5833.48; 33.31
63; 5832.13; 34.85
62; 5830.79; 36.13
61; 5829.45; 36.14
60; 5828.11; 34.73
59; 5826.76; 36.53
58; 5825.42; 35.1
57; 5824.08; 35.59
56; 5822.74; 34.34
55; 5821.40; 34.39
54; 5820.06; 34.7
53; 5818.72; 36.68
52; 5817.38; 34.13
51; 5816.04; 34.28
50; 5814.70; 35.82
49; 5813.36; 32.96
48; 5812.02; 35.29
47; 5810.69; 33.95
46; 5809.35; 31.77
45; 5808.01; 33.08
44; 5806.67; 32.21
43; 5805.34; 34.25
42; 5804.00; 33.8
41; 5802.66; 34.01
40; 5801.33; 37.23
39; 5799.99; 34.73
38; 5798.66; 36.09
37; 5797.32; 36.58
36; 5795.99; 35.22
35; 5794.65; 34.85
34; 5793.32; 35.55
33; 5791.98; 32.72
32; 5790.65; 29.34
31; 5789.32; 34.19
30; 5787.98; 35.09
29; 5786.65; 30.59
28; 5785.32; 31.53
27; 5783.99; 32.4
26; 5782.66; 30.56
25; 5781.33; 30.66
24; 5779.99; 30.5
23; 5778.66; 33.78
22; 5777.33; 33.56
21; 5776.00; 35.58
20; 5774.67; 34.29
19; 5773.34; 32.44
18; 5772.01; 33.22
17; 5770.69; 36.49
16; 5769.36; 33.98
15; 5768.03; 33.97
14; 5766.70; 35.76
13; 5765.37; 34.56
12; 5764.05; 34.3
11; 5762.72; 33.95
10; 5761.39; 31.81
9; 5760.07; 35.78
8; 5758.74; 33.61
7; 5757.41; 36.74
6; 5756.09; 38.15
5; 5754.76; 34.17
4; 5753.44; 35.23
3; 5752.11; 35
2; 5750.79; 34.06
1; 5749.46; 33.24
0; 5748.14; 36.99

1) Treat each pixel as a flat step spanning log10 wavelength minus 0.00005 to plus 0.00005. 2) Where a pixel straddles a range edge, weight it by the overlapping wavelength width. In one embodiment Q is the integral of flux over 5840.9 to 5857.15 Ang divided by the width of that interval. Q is 33.5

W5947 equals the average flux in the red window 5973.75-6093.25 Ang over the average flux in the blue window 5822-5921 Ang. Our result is 1.05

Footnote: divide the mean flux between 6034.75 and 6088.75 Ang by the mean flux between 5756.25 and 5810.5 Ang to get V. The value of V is 1.04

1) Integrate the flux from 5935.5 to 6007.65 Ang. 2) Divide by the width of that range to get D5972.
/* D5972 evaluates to 33.7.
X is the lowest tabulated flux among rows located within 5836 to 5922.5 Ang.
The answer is 24.88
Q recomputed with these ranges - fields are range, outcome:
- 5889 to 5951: 32.2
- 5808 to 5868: 34.3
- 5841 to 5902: 32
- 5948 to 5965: 34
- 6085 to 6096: 33.8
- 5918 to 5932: 33.4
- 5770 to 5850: 34.2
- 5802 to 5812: 33.4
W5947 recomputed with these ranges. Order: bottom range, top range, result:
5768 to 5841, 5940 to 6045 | 0.99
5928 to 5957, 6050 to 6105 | 1.03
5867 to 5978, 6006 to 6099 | 1.06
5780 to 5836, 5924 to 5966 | 0.99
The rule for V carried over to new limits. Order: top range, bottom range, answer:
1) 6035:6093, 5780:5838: 1.02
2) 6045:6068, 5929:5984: 1.03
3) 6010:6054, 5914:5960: 1.03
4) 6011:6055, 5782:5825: 1.02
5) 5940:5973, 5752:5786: 1.00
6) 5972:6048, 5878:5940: 1.08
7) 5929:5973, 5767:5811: 1.00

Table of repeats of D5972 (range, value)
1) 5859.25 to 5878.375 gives 34.1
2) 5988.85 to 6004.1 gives 33.1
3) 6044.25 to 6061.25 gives 35.4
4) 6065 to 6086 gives 35.1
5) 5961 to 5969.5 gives 33.4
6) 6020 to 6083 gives 35.2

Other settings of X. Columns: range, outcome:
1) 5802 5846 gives 31.77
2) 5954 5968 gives 30.33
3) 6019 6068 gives 29.61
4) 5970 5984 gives 33.68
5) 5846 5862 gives 29.5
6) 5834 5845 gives 34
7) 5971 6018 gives 30.68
